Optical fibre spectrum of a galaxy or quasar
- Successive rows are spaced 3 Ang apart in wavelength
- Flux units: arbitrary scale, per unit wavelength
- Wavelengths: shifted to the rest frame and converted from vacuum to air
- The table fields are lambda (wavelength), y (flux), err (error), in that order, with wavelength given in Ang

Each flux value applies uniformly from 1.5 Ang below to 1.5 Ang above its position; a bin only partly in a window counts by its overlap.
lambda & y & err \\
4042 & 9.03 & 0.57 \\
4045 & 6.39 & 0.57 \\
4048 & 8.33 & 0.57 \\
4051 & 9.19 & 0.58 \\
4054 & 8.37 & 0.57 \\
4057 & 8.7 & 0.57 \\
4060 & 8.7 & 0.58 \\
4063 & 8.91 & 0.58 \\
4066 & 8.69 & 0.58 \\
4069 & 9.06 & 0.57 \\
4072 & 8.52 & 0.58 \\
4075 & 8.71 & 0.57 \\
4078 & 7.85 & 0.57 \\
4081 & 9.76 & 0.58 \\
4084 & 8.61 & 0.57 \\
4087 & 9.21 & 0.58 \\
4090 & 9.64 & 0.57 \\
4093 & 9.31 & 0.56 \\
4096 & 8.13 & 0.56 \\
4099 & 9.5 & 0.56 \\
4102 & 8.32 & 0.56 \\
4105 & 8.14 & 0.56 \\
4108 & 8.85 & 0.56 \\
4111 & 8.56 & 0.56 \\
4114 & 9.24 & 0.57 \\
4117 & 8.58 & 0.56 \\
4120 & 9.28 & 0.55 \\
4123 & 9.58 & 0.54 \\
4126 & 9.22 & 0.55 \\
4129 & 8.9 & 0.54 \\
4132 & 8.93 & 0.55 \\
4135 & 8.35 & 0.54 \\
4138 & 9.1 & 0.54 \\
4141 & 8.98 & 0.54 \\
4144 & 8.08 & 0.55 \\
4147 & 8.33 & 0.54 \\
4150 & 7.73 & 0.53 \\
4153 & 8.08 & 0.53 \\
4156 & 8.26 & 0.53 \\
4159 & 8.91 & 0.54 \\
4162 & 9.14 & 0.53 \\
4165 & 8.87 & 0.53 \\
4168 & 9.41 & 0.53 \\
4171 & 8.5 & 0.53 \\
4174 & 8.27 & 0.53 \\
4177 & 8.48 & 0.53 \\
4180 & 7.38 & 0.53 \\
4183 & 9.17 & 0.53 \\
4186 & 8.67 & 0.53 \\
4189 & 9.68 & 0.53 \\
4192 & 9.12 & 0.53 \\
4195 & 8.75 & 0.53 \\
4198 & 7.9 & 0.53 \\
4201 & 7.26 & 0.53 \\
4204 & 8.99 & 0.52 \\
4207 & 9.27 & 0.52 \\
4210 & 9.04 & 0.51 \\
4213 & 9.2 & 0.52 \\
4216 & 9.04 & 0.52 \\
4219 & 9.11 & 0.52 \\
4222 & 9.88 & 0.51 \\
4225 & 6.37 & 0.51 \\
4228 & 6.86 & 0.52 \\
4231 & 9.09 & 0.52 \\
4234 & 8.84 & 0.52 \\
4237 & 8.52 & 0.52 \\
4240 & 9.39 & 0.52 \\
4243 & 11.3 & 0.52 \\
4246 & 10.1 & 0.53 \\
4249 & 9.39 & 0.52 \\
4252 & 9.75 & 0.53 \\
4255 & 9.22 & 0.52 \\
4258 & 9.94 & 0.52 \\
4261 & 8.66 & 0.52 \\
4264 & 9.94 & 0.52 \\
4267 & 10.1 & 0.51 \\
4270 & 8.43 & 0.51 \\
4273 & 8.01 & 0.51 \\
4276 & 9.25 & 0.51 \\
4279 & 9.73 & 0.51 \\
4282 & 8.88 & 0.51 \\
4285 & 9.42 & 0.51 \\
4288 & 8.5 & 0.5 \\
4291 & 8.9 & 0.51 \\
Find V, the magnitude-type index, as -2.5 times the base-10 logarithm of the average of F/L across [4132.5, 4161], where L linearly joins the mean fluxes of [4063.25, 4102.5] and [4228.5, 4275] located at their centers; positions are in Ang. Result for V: 0.07 mag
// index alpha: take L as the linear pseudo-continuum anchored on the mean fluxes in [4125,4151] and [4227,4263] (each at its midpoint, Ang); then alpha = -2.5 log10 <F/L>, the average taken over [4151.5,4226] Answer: 0.03 mag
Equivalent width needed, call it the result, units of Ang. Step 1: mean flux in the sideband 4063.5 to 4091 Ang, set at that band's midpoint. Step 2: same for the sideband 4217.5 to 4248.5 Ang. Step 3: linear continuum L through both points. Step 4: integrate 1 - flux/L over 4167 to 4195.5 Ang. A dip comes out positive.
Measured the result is 0.6 Ang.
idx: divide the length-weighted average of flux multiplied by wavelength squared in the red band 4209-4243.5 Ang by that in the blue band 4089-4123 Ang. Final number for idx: 1.05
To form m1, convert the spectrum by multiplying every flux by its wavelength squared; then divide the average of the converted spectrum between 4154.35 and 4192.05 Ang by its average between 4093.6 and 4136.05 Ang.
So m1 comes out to 1.0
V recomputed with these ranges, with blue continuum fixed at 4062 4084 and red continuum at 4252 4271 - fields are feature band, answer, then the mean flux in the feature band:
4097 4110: 0.03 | 8.68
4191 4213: 0.07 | 8.65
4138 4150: 0.07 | 8.45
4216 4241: 0.10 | 8.52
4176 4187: 0.09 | 8.41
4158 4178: 0.04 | 8.8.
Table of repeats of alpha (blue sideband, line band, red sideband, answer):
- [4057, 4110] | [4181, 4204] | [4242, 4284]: 0.07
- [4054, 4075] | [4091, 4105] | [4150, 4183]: -0.01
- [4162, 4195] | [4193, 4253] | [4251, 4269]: 0.04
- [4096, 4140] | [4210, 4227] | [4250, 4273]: 0.06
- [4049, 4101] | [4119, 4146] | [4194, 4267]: 0.00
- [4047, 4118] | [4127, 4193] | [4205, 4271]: 0.04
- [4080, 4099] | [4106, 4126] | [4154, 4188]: 0.00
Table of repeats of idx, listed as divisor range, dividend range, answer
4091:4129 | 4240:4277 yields 1.15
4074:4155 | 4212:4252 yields 1.09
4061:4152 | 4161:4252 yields 1.06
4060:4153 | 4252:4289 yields 1.13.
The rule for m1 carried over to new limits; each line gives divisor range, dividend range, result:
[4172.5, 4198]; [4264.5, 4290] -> 1.10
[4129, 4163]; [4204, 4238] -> 1.05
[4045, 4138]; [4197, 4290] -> 1.10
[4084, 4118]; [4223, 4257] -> 1.09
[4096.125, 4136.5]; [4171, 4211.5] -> 1.01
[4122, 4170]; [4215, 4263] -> 1.09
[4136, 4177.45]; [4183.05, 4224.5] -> 1.06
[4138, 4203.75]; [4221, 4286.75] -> 1.11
